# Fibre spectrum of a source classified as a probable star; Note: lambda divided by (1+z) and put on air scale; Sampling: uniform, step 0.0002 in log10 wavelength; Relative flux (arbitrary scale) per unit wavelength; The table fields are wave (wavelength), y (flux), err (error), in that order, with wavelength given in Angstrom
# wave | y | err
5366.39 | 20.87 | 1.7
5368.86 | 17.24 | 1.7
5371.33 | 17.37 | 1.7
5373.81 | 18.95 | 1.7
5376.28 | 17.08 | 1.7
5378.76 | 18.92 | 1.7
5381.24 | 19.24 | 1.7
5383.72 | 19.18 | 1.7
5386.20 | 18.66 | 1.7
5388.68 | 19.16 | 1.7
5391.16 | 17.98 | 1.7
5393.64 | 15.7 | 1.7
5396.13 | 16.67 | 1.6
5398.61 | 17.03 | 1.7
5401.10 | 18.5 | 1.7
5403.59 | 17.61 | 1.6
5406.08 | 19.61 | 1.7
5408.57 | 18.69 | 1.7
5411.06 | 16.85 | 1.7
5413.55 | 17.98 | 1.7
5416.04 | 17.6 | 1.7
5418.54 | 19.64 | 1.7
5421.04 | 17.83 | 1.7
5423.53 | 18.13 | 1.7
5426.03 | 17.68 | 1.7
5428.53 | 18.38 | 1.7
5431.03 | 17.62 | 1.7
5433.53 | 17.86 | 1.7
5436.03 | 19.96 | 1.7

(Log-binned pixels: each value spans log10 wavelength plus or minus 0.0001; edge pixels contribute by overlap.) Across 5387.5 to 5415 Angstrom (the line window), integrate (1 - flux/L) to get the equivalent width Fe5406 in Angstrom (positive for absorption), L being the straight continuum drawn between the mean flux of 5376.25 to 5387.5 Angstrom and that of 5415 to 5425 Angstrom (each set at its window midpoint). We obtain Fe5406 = 1.1 Angstrom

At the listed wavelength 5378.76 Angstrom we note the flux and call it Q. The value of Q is 18.92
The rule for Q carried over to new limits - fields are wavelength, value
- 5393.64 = 15.7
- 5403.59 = 17.61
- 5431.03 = 17.62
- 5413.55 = 17.98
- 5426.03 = 17.68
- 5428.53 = 18.38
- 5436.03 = 19.96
